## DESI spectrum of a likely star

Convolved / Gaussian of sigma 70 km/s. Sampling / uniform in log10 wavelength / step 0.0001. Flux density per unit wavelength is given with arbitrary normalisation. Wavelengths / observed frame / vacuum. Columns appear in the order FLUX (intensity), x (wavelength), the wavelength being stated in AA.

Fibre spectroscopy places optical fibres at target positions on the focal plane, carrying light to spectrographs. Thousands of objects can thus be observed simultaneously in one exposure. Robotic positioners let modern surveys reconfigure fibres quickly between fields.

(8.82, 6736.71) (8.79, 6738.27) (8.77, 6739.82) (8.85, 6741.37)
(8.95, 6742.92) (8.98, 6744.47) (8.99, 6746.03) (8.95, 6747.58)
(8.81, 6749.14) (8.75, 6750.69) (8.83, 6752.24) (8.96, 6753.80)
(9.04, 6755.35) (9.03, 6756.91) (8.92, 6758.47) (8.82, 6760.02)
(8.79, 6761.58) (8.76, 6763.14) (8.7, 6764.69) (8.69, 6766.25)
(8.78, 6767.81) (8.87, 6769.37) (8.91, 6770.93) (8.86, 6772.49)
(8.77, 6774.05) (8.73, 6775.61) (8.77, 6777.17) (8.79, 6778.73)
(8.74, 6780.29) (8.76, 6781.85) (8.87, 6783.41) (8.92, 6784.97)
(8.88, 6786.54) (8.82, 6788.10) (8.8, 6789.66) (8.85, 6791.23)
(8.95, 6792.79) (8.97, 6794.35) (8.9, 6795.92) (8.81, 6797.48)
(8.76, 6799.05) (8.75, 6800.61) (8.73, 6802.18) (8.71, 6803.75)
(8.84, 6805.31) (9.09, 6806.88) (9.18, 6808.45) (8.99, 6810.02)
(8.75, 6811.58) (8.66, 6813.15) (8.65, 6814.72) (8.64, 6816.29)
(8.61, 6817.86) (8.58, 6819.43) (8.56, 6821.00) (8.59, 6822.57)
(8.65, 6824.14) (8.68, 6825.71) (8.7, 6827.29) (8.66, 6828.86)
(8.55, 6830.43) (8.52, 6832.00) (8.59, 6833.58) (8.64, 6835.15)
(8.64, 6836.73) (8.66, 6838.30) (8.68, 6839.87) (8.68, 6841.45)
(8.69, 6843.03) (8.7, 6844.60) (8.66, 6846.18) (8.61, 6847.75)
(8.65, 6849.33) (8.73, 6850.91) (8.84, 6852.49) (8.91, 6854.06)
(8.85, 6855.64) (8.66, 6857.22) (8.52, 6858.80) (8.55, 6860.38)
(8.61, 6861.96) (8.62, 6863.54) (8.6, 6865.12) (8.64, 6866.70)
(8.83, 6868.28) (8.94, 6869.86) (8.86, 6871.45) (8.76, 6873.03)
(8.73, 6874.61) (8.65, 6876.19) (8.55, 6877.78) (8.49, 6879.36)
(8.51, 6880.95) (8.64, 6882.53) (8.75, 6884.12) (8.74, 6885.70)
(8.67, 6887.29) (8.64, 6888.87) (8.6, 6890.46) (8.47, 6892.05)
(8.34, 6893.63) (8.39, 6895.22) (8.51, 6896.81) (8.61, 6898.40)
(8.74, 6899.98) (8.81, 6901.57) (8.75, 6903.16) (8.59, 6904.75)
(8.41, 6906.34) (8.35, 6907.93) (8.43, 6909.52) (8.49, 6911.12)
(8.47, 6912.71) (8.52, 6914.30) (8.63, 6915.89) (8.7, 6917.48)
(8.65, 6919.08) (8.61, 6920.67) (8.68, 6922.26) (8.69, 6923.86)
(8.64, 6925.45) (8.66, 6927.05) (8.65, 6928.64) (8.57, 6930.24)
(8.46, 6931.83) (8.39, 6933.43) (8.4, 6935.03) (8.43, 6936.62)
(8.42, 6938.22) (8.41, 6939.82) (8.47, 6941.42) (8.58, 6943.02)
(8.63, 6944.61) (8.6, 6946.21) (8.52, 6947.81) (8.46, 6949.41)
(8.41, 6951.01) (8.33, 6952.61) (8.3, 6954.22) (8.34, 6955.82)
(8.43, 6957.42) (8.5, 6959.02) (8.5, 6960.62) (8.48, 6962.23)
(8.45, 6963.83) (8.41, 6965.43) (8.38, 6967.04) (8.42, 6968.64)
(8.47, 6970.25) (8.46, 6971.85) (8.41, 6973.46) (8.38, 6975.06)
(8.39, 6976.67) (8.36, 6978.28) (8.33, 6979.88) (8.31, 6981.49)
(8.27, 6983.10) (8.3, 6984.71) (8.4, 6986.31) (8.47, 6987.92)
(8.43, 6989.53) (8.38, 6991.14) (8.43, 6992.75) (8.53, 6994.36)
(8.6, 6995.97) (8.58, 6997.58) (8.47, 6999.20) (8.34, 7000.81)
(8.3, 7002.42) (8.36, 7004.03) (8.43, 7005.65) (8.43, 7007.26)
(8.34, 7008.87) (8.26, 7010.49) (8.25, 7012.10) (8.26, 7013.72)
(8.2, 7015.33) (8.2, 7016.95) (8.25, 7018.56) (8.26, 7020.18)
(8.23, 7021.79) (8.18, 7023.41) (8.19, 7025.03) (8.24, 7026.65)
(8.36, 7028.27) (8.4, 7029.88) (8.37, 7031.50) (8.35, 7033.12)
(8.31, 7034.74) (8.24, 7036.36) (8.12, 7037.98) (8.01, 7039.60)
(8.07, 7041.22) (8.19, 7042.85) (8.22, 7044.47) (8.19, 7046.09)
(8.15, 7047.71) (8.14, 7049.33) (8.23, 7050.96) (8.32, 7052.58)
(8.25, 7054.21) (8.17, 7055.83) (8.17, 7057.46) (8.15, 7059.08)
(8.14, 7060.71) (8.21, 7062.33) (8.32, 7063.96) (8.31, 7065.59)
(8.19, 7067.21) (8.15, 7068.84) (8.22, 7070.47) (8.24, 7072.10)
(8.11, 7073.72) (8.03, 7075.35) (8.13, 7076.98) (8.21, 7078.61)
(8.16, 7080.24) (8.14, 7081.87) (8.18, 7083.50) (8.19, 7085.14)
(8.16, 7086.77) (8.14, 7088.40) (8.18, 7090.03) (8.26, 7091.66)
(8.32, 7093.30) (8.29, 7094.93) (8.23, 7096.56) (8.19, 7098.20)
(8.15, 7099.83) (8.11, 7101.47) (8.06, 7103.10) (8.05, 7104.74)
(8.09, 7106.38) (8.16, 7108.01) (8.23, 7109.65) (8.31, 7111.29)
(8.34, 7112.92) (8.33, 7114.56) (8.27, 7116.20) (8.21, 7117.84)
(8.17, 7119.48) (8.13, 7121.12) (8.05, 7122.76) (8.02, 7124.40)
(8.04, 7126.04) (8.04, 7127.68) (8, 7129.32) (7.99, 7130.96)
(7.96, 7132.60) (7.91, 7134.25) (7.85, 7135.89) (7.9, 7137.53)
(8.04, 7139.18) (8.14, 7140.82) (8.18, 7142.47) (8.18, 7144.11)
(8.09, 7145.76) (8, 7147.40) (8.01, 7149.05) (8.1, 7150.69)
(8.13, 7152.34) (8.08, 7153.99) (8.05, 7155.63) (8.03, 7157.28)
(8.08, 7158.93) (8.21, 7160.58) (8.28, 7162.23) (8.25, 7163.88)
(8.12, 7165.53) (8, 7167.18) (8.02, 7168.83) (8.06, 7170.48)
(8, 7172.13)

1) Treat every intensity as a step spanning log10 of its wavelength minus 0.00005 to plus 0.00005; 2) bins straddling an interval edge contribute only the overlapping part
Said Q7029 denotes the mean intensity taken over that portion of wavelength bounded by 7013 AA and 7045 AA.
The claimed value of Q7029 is 8.23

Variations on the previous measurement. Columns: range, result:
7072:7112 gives 8.17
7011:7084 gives 8.21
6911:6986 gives 8.48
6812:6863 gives 8.65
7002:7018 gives 8.3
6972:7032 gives 8.35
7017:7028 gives 8.23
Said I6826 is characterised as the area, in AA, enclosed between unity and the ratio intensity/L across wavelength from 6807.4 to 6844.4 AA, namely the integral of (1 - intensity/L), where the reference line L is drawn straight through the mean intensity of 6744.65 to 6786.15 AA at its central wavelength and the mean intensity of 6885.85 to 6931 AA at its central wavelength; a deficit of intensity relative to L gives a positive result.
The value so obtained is 0.2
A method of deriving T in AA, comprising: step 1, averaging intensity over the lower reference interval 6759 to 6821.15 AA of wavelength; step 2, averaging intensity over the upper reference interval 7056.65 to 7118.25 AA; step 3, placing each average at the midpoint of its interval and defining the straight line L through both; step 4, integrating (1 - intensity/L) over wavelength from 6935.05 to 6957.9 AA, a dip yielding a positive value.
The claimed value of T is 0.1 AA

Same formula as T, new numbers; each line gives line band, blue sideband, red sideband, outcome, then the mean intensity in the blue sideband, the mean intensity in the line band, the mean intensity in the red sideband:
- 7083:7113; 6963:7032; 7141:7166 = 0.06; 8.36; 8.19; 8.12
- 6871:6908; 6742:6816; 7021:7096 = -0.07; 8.85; 8.61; 8.21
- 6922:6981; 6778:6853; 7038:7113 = -0.13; 8.74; 8.47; 8.18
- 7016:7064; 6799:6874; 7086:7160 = 0.40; 8.71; 8.22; 8.12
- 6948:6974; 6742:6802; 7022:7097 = 0.01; 8.85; 8.42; 8.21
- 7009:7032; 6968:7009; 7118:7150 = 0.18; 8.41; 8.26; 8.04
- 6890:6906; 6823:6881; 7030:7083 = -0.02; 8.67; 8.58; 8.2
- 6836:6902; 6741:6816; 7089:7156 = -0.03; 8.85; 8.66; 8.12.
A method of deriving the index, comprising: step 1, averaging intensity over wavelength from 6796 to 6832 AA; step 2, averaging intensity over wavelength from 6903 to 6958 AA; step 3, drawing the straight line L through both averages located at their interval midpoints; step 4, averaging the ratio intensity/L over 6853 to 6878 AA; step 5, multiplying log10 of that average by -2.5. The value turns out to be -0.01 mag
